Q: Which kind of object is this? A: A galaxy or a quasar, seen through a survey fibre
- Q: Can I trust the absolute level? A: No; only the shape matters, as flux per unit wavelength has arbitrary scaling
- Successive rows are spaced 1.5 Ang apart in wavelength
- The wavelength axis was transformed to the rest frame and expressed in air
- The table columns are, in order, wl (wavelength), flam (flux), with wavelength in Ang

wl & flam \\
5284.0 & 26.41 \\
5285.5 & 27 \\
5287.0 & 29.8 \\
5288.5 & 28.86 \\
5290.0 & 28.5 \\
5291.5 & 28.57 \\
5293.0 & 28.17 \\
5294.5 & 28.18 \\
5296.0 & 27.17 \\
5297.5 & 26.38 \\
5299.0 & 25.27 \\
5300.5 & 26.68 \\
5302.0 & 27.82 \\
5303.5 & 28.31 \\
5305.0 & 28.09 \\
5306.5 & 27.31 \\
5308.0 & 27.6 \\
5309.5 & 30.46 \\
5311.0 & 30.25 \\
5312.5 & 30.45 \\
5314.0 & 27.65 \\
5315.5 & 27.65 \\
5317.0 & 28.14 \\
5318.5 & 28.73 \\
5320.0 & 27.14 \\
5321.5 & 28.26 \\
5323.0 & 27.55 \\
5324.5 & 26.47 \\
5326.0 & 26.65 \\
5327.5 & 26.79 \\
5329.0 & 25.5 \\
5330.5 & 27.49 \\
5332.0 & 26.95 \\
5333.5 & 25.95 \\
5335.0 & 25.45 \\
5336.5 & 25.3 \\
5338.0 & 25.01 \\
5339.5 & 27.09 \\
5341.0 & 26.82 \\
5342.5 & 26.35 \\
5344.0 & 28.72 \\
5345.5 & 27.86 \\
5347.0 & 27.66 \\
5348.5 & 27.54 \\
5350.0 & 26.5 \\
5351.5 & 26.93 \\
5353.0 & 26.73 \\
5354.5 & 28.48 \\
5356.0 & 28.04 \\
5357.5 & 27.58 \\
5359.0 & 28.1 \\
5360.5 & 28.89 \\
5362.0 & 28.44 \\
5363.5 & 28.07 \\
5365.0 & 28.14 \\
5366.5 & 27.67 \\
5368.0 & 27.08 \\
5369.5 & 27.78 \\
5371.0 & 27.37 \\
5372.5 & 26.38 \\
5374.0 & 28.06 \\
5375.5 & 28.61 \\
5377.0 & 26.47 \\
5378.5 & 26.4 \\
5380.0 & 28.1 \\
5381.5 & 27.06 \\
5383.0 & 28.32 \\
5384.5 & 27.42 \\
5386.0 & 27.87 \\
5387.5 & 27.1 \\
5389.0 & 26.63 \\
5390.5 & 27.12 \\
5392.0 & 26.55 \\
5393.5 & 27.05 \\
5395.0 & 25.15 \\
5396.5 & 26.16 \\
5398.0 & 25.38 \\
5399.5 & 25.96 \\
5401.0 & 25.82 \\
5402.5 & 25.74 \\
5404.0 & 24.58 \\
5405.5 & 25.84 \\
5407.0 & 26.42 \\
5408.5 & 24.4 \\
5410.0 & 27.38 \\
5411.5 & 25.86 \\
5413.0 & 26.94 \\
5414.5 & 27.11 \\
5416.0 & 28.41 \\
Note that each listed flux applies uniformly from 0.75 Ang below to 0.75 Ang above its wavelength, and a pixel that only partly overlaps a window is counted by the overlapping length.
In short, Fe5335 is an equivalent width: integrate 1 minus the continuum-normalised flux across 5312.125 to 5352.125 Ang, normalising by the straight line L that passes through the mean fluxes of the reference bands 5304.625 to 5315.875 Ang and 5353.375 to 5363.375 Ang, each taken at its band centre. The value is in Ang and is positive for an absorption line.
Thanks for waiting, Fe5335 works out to 1.94 Ang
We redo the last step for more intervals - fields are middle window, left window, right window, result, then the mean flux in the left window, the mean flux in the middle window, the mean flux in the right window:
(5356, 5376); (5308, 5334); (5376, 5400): -0.53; 27.8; 27.9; 26.8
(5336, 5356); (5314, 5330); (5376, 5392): 0.16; 27.3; 27.1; 27.2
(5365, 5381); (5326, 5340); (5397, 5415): -0.84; 26.2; 27.4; 25.9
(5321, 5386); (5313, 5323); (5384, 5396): 0.33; 28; 27.3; 26.8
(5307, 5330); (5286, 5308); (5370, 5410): -0.35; 27.8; 27.9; 26.6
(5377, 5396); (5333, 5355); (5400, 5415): -0.55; 26.8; 27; 26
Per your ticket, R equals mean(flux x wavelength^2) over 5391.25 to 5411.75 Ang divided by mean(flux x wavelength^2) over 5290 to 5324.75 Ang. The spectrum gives 0.96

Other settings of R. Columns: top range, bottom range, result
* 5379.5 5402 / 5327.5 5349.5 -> 1.02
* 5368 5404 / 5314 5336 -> 1.02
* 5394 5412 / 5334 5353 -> 0.98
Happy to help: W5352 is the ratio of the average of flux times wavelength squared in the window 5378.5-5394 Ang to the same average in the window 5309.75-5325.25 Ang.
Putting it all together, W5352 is 0.99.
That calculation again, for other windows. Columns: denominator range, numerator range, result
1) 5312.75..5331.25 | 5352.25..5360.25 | 1.03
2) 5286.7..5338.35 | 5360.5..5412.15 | 1.00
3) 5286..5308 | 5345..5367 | 1.02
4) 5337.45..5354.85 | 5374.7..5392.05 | 1.02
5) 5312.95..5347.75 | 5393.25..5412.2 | 0.98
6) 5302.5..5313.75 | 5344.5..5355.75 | 0.97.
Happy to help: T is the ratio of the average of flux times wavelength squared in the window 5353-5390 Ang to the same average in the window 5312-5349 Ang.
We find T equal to 1.03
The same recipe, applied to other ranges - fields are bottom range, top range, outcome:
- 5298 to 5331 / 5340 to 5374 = 1.01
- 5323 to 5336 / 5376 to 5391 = 1.05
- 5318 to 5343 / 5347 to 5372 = 1.05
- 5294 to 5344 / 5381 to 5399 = 1.01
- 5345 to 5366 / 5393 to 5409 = 0.94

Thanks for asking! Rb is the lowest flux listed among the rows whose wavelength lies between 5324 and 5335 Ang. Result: 25.45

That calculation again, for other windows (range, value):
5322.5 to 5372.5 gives 25.01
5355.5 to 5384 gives 26.38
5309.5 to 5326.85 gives 26.47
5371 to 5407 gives 24.58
